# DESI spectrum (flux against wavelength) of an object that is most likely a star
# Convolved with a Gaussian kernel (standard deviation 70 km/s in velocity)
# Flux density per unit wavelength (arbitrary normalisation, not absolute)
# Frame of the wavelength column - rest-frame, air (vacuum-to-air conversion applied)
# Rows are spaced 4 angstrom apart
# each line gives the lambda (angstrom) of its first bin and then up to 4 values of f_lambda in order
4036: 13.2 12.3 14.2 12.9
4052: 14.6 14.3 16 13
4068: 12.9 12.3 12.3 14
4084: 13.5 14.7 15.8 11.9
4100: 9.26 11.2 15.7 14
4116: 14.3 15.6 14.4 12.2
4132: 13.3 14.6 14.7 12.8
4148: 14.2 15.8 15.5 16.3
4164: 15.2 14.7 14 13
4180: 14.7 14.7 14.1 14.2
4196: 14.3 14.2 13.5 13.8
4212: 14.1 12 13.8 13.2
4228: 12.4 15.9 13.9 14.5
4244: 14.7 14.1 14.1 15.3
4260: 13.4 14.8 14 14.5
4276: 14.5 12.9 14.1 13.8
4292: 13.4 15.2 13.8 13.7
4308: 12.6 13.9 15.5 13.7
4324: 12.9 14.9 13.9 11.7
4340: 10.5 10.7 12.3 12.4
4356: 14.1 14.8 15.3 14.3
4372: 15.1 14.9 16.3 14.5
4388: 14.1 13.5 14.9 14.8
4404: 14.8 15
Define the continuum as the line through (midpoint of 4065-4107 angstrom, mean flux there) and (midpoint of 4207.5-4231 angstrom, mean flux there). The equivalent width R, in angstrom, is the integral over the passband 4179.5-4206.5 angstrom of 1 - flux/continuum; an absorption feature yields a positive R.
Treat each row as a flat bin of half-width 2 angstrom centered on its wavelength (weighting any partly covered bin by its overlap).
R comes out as -2.0 angstrom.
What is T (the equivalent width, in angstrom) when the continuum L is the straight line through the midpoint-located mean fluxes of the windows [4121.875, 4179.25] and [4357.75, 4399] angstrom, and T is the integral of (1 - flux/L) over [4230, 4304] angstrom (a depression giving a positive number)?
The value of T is 1.5 angstrom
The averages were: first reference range 14.3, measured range 14.3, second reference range 14.8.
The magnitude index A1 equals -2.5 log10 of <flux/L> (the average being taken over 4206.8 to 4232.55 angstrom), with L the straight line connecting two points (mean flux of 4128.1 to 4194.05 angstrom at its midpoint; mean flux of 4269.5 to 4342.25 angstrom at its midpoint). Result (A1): 0.05 mag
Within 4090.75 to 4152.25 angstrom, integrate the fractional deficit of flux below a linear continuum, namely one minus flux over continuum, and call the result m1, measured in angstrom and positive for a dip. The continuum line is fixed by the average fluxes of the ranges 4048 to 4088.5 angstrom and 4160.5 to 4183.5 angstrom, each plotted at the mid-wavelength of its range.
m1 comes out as 1.9 angstrom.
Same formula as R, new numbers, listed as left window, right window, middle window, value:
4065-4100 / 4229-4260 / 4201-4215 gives 0.49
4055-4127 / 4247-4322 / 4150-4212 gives -3.18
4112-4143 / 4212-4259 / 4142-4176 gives -1.54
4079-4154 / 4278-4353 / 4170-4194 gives -0.88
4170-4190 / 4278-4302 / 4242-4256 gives -0.49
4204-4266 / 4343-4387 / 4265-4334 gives 0.44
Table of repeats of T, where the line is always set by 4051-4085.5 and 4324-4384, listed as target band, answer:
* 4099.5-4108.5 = 1.1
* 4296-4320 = -0.6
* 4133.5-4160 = -2.1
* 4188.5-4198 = -0.4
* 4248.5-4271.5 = -1.1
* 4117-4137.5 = -0.6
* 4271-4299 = -0.8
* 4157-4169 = -1.6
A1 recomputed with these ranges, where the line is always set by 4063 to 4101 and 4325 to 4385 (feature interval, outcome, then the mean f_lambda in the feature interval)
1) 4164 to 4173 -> -0.10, 14.6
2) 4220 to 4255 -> -0.06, 14.1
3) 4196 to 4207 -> -0.05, 13.9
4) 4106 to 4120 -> -0.13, 14.8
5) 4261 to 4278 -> -0.07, 14.4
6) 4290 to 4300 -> -0.05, 14.2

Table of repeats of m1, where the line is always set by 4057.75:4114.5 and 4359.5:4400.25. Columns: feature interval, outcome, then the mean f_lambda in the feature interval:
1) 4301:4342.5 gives 3.4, 13.3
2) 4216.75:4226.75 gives 0.5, 13.2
